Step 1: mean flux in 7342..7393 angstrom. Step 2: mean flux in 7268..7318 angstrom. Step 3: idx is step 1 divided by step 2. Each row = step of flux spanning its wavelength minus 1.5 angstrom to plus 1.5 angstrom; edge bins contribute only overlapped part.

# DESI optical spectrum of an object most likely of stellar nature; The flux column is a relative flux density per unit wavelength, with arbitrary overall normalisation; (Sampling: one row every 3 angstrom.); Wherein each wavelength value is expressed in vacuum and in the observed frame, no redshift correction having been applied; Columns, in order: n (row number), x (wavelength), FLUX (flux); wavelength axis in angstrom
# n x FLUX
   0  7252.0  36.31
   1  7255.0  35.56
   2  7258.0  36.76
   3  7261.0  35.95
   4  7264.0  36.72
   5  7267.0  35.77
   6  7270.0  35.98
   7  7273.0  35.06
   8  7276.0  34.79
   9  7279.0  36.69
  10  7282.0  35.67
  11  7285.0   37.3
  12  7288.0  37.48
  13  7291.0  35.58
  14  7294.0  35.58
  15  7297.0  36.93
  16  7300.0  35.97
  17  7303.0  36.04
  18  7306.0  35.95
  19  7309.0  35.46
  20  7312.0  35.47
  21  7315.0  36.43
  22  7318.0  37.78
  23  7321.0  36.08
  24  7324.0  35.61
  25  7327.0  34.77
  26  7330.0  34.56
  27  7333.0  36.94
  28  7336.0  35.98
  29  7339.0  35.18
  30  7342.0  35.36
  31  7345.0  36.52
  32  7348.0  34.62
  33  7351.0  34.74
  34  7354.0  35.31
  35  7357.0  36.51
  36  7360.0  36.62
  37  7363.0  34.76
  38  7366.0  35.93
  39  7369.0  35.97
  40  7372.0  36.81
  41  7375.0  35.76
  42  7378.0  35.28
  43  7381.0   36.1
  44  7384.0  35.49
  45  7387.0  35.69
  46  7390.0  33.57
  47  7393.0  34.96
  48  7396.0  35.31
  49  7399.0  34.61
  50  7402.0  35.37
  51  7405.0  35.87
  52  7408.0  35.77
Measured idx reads 0.99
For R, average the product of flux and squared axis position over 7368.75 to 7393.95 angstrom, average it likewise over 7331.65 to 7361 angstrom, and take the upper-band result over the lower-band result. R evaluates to 1.00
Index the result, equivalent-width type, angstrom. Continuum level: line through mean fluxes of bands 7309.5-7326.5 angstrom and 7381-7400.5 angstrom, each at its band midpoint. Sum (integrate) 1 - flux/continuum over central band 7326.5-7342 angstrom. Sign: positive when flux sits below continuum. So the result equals 0.2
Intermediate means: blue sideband 36.1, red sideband 35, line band 35.5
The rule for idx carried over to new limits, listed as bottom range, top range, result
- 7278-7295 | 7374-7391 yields 0.97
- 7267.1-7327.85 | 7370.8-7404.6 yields 0.98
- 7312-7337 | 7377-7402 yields 0.98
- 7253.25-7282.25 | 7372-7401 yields 0.98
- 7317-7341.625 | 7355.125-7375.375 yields 1.01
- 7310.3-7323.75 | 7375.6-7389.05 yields 0.98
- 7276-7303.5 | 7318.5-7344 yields 0.98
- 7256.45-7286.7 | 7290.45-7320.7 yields 1.00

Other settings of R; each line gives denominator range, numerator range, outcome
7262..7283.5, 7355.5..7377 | 1.03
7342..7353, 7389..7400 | 0.99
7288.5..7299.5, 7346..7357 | 0.99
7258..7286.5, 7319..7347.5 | 1.01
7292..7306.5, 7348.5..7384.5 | 1.01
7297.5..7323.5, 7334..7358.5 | 0.99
